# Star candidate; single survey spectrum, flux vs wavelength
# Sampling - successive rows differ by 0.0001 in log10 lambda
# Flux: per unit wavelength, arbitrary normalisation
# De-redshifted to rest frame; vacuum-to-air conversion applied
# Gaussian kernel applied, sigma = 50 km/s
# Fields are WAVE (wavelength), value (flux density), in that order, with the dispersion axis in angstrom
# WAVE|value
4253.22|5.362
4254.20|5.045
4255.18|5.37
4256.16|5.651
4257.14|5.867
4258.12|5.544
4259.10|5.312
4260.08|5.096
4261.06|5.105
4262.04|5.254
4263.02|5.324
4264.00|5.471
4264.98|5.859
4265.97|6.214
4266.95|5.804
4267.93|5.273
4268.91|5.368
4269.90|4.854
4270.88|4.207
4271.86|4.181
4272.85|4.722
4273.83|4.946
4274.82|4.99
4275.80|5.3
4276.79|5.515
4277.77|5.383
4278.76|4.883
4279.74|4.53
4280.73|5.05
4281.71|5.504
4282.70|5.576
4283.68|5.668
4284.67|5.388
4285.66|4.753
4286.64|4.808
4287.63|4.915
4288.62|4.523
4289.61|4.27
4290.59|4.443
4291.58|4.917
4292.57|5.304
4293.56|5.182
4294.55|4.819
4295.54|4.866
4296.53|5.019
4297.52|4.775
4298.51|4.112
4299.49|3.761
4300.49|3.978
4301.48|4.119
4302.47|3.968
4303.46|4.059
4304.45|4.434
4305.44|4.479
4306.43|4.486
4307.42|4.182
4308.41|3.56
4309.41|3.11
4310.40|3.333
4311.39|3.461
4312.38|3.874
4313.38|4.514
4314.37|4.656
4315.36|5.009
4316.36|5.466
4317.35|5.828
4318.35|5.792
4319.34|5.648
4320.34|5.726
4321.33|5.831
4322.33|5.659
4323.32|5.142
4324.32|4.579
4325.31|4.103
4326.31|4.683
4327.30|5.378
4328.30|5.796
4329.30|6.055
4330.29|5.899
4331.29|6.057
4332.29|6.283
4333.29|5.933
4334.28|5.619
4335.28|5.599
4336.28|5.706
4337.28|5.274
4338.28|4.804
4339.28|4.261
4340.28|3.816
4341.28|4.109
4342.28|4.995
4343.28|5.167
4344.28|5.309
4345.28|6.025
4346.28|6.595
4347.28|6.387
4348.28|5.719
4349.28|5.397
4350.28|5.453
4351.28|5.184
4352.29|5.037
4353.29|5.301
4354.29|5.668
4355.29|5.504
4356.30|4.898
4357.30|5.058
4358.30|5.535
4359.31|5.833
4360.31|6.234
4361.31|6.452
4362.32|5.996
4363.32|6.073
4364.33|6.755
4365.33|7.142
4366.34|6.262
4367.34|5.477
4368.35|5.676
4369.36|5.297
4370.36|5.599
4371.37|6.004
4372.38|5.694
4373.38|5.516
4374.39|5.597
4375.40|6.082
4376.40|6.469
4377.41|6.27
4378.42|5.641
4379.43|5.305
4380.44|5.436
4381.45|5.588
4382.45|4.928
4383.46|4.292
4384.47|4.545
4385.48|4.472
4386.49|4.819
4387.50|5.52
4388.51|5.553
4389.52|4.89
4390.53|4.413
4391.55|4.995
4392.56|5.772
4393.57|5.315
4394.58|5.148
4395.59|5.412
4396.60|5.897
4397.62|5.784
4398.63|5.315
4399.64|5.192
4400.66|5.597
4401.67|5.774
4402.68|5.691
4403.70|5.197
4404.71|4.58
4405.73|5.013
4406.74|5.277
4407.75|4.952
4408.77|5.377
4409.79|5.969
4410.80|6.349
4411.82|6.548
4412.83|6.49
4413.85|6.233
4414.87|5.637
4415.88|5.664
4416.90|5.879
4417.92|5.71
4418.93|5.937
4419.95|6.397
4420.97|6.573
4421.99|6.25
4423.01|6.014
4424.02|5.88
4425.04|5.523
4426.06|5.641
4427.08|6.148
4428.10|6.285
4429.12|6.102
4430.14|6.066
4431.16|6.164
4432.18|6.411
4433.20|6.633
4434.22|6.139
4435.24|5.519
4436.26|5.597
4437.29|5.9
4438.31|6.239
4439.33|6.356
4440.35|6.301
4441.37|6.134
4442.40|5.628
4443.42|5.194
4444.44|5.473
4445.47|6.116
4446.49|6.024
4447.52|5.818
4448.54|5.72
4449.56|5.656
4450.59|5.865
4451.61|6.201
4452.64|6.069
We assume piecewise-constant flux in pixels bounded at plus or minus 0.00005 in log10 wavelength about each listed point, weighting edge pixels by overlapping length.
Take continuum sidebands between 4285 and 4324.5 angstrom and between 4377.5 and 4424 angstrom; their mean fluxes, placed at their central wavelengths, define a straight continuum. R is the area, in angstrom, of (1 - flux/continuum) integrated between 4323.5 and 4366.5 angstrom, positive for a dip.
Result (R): -4.5 angstrom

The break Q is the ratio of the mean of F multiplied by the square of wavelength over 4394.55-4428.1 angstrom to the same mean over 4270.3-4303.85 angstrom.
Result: 1.3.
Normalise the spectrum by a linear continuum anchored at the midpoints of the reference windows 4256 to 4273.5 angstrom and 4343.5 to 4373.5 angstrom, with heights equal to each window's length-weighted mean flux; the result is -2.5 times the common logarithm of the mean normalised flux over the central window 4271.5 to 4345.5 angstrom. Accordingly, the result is 0.13 mag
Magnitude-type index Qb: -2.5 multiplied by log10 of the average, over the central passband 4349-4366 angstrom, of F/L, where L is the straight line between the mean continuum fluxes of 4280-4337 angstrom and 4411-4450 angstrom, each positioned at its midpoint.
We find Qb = -0.08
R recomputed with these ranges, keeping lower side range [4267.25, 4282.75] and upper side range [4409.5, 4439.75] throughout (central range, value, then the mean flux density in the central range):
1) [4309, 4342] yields 1.9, 5.07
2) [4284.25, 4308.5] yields 2.9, 4.54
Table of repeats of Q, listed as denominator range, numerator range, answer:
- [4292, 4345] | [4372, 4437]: 1.21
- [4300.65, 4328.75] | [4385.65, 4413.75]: 1.21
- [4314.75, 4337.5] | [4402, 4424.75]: 1.09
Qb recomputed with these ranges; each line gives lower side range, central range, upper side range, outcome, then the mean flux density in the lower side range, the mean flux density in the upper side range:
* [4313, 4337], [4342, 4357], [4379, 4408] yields -0.029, 5.46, 5.2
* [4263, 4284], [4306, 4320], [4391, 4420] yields 0.182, 5.2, 5.61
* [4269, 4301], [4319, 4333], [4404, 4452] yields -0.069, 4.85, 5.9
